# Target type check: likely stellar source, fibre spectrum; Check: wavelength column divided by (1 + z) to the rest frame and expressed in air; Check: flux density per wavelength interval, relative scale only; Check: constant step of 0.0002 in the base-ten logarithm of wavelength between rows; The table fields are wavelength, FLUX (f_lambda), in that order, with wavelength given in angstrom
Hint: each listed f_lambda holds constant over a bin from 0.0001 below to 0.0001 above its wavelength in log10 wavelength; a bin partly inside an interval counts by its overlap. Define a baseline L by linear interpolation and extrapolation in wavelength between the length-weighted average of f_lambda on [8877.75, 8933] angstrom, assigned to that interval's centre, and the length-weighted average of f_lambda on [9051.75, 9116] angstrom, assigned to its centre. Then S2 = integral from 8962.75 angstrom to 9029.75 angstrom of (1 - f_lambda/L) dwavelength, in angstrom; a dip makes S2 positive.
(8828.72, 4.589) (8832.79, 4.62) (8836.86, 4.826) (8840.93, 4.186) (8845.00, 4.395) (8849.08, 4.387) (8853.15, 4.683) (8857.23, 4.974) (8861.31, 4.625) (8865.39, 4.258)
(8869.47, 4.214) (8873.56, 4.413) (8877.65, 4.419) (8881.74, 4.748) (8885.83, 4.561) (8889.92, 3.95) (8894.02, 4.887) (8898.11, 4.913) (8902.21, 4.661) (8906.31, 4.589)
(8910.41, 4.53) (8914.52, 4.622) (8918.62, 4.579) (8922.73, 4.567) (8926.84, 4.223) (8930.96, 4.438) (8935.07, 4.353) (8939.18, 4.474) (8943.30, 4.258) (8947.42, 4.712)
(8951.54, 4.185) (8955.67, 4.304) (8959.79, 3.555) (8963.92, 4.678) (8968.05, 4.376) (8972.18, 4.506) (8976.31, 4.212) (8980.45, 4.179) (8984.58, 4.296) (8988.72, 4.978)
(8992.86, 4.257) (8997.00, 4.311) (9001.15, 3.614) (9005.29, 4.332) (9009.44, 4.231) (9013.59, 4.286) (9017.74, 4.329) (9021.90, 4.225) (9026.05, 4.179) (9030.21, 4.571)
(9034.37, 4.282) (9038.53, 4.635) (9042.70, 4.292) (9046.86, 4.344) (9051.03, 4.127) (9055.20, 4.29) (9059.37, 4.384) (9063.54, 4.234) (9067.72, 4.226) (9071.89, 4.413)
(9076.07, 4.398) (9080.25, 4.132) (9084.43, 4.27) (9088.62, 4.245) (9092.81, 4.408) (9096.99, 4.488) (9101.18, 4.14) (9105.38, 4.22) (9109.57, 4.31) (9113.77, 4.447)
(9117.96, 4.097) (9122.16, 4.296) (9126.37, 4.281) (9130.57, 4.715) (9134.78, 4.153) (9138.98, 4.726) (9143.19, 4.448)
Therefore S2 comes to 1.7 angstrom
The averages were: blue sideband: 4.55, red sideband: 4.3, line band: 4.31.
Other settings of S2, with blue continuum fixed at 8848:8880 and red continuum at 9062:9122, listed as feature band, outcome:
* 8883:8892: 0.36 angstrom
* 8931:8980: 0.98 angstrom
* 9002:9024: 0.60 angstrom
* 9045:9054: 0.19 angstrom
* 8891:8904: -0.84 angstrom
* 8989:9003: 0.62 angstrom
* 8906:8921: -0.41 angstrom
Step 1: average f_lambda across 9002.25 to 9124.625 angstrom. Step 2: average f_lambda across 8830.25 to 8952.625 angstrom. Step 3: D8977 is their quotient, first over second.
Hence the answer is 0.95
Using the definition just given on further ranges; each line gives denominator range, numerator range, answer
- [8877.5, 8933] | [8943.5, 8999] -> 0.95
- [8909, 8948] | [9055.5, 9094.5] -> 0.96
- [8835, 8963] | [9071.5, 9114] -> 0.96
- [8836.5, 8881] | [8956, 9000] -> 0.96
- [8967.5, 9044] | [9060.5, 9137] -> 1.00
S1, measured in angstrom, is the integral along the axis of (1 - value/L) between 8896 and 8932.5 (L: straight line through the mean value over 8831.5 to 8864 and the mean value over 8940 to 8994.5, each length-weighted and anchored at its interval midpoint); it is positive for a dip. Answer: -1.0 angstrom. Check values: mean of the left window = 4.58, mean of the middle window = 4.57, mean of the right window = 4.35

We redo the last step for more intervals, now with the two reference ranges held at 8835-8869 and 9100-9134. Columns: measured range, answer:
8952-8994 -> 0.9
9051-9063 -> 0.2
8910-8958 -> 0.3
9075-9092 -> 0.3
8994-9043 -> 1.3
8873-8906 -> -0.6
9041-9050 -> 0.1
